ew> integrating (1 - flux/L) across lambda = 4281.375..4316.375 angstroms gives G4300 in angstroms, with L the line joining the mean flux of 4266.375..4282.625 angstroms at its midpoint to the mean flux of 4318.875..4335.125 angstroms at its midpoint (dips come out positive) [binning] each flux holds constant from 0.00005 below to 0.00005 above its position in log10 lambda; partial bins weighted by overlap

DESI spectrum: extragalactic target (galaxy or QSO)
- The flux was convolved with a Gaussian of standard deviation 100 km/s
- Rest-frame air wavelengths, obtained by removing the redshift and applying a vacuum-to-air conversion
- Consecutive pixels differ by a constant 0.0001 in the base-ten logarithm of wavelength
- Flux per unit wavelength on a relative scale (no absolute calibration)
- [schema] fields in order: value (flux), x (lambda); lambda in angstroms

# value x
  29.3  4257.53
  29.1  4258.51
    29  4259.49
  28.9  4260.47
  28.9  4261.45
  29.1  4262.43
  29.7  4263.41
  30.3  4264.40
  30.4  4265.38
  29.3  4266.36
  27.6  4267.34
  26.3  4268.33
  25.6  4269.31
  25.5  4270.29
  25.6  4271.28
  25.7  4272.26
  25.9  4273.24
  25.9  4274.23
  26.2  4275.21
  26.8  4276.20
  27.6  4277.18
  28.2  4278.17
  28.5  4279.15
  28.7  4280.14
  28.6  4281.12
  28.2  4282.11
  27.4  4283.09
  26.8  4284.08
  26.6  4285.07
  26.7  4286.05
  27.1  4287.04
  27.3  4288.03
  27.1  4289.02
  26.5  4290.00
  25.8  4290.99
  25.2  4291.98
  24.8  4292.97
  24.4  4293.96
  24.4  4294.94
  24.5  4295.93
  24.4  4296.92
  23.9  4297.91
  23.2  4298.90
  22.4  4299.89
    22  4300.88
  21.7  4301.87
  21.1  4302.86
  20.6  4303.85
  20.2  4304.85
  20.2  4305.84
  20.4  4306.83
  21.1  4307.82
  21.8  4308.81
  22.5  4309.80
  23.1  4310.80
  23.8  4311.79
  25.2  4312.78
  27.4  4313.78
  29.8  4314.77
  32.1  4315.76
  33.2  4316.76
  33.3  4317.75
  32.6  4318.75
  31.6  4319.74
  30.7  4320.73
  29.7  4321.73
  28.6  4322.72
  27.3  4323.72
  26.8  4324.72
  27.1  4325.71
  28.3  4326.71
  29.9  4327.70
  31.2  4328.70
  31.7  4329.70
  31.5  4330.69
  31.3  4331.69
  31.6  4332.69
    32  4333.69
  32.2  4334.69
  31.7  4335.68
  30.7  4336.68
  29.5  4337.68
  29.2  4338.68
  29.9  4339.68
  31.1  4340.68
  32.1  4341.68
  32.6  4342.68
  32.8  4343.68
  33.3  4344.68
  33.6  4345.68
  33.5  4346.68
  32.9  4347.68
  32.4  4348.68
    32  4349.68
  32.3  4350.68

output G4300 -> 4.69 angstroms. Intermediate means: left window 27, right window 30.1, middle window 24.6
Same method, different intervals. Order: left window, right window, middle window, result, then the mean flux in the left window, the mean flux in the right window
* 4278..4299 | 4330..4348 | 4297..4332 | 3.31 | 26.3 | 31.7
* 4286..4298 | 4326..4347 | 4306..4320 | 0.80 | 25.6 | 31.4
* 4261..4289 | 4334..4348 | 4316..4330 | 0.21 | 27.5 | 31.8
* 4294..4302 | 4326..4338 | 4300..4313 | 1.83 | 23.5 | 30.9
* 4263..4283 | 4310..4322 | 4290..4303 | 2.09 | 27.5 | 29.2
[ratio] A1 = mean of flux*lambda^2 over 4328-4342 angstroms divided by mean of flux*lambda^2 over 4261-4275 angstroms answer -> 1.2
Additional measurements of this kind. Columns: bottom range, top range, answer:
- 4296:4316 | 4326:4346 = 1.36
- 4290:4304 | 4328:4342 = 1.34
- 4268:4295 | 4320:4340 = 1.16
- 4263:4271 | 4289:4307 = 0.84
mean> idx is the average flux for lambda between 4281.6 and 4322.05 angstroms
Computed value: 25.6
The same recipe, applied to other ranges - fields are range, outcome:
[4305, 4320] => 26.3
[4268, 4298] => 26.4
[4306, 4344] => 29.1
